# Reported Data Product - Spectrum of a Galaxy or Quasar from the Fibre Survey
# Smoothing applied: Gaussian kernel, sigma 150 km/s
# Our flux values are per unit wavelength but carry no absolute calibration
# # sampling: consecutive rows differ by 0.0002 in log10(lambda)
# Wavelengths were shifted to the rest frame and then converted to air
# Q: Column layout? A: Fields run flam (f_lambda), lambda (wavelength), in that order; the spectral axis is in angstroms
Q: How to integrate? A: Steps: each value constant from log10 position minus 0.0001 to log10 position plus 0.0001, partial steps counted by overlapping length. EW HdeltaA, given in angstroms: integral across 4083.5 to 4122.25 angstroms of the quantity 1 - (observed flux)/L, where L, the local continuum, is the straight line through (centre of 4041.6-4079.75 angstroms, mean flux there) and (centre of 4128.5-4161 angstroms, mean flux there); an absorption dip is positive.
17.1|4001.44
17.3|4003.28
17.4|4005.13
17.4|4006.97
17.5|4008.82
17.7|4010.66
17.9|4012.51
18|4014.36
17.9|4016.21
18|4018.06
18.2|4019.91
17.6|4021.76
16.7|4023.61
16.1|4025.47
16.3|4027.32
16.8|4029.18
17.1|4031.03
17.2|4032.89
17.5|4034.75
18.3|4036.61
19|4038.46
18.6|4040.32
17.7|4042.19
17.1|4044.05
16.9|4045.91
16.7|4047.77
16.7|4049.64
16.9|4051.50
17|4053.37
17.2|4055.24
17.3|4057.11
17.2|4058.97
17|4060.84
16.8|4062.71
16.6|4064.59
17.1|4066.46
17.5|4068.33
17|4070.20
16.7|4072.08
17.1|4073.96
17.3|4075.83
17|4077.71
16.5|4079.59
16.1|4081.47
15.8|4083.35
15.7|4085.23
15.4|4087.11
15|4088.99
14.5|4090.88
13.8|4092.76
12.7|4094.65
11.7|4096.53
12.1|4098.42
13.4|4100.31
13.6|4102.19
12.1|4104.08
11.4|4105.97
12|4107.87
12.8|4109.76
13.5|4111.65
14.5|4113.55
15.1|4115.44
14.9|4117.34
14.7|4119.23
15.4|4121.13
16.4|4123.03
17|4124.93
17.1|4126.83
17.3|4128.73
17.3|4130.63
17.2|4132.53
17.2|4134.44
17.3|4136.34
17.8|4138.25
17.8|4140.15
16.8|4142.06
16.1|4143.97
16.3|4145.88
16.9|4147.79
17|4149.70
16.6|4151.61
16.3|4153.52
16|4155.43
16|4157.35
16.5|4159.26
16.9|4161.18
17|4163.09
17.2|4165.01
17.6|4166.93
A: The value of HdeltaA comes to 7.2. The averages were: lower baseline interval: 17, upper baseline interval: 16.8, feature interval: 13.8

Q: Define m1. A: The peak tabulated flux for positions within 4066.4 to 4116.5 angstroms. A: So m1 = 17.5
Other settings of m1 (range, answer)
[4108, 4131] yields 17.3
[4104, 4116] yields 15.1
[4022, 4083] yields 19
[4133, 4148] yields 17.8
